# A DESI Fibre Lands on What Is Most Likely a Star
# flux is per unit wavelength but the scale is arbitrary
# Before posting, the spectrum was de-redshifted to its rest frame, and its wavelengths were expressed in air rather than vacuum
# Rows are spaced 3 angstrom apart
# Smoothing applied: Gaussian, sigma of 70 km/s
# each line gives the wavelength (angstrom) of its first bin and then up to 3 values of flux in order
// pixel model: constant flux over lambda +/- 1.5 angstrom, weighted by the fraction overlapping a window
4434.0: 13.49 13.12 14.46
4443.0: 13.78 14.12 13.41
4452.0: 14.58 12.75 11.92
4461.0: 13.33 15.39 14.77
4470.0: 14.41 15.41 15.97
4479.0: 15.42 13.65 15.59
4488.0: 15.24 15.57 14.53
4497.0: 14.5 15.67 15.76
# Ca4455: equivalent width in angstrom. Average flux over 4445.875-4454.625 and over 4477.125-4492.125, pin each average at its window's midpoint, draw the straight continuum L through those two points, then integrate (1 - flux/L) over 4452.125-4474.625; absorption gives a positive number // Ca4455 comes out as 0.5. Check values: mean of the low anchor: 13.9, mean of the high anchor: 15.1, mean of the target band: 14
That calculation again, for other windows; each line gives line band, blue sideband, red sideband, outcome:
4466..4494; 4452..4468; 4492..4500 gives -1.5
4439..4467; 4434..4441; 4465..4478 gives 1.1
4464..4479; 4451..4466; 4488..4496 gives -1.1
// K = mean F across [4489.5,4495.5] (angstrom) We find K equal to 15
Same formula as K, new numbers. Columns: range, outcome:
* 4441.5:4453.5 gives 14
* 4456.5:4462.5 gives 12.6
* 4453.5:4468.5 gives 13.6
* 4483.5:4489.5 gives 15.4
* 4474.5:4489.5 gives 15.2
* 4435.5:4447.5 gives 13.9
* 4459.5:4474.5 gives 14.7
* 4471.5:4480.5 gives 15.6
